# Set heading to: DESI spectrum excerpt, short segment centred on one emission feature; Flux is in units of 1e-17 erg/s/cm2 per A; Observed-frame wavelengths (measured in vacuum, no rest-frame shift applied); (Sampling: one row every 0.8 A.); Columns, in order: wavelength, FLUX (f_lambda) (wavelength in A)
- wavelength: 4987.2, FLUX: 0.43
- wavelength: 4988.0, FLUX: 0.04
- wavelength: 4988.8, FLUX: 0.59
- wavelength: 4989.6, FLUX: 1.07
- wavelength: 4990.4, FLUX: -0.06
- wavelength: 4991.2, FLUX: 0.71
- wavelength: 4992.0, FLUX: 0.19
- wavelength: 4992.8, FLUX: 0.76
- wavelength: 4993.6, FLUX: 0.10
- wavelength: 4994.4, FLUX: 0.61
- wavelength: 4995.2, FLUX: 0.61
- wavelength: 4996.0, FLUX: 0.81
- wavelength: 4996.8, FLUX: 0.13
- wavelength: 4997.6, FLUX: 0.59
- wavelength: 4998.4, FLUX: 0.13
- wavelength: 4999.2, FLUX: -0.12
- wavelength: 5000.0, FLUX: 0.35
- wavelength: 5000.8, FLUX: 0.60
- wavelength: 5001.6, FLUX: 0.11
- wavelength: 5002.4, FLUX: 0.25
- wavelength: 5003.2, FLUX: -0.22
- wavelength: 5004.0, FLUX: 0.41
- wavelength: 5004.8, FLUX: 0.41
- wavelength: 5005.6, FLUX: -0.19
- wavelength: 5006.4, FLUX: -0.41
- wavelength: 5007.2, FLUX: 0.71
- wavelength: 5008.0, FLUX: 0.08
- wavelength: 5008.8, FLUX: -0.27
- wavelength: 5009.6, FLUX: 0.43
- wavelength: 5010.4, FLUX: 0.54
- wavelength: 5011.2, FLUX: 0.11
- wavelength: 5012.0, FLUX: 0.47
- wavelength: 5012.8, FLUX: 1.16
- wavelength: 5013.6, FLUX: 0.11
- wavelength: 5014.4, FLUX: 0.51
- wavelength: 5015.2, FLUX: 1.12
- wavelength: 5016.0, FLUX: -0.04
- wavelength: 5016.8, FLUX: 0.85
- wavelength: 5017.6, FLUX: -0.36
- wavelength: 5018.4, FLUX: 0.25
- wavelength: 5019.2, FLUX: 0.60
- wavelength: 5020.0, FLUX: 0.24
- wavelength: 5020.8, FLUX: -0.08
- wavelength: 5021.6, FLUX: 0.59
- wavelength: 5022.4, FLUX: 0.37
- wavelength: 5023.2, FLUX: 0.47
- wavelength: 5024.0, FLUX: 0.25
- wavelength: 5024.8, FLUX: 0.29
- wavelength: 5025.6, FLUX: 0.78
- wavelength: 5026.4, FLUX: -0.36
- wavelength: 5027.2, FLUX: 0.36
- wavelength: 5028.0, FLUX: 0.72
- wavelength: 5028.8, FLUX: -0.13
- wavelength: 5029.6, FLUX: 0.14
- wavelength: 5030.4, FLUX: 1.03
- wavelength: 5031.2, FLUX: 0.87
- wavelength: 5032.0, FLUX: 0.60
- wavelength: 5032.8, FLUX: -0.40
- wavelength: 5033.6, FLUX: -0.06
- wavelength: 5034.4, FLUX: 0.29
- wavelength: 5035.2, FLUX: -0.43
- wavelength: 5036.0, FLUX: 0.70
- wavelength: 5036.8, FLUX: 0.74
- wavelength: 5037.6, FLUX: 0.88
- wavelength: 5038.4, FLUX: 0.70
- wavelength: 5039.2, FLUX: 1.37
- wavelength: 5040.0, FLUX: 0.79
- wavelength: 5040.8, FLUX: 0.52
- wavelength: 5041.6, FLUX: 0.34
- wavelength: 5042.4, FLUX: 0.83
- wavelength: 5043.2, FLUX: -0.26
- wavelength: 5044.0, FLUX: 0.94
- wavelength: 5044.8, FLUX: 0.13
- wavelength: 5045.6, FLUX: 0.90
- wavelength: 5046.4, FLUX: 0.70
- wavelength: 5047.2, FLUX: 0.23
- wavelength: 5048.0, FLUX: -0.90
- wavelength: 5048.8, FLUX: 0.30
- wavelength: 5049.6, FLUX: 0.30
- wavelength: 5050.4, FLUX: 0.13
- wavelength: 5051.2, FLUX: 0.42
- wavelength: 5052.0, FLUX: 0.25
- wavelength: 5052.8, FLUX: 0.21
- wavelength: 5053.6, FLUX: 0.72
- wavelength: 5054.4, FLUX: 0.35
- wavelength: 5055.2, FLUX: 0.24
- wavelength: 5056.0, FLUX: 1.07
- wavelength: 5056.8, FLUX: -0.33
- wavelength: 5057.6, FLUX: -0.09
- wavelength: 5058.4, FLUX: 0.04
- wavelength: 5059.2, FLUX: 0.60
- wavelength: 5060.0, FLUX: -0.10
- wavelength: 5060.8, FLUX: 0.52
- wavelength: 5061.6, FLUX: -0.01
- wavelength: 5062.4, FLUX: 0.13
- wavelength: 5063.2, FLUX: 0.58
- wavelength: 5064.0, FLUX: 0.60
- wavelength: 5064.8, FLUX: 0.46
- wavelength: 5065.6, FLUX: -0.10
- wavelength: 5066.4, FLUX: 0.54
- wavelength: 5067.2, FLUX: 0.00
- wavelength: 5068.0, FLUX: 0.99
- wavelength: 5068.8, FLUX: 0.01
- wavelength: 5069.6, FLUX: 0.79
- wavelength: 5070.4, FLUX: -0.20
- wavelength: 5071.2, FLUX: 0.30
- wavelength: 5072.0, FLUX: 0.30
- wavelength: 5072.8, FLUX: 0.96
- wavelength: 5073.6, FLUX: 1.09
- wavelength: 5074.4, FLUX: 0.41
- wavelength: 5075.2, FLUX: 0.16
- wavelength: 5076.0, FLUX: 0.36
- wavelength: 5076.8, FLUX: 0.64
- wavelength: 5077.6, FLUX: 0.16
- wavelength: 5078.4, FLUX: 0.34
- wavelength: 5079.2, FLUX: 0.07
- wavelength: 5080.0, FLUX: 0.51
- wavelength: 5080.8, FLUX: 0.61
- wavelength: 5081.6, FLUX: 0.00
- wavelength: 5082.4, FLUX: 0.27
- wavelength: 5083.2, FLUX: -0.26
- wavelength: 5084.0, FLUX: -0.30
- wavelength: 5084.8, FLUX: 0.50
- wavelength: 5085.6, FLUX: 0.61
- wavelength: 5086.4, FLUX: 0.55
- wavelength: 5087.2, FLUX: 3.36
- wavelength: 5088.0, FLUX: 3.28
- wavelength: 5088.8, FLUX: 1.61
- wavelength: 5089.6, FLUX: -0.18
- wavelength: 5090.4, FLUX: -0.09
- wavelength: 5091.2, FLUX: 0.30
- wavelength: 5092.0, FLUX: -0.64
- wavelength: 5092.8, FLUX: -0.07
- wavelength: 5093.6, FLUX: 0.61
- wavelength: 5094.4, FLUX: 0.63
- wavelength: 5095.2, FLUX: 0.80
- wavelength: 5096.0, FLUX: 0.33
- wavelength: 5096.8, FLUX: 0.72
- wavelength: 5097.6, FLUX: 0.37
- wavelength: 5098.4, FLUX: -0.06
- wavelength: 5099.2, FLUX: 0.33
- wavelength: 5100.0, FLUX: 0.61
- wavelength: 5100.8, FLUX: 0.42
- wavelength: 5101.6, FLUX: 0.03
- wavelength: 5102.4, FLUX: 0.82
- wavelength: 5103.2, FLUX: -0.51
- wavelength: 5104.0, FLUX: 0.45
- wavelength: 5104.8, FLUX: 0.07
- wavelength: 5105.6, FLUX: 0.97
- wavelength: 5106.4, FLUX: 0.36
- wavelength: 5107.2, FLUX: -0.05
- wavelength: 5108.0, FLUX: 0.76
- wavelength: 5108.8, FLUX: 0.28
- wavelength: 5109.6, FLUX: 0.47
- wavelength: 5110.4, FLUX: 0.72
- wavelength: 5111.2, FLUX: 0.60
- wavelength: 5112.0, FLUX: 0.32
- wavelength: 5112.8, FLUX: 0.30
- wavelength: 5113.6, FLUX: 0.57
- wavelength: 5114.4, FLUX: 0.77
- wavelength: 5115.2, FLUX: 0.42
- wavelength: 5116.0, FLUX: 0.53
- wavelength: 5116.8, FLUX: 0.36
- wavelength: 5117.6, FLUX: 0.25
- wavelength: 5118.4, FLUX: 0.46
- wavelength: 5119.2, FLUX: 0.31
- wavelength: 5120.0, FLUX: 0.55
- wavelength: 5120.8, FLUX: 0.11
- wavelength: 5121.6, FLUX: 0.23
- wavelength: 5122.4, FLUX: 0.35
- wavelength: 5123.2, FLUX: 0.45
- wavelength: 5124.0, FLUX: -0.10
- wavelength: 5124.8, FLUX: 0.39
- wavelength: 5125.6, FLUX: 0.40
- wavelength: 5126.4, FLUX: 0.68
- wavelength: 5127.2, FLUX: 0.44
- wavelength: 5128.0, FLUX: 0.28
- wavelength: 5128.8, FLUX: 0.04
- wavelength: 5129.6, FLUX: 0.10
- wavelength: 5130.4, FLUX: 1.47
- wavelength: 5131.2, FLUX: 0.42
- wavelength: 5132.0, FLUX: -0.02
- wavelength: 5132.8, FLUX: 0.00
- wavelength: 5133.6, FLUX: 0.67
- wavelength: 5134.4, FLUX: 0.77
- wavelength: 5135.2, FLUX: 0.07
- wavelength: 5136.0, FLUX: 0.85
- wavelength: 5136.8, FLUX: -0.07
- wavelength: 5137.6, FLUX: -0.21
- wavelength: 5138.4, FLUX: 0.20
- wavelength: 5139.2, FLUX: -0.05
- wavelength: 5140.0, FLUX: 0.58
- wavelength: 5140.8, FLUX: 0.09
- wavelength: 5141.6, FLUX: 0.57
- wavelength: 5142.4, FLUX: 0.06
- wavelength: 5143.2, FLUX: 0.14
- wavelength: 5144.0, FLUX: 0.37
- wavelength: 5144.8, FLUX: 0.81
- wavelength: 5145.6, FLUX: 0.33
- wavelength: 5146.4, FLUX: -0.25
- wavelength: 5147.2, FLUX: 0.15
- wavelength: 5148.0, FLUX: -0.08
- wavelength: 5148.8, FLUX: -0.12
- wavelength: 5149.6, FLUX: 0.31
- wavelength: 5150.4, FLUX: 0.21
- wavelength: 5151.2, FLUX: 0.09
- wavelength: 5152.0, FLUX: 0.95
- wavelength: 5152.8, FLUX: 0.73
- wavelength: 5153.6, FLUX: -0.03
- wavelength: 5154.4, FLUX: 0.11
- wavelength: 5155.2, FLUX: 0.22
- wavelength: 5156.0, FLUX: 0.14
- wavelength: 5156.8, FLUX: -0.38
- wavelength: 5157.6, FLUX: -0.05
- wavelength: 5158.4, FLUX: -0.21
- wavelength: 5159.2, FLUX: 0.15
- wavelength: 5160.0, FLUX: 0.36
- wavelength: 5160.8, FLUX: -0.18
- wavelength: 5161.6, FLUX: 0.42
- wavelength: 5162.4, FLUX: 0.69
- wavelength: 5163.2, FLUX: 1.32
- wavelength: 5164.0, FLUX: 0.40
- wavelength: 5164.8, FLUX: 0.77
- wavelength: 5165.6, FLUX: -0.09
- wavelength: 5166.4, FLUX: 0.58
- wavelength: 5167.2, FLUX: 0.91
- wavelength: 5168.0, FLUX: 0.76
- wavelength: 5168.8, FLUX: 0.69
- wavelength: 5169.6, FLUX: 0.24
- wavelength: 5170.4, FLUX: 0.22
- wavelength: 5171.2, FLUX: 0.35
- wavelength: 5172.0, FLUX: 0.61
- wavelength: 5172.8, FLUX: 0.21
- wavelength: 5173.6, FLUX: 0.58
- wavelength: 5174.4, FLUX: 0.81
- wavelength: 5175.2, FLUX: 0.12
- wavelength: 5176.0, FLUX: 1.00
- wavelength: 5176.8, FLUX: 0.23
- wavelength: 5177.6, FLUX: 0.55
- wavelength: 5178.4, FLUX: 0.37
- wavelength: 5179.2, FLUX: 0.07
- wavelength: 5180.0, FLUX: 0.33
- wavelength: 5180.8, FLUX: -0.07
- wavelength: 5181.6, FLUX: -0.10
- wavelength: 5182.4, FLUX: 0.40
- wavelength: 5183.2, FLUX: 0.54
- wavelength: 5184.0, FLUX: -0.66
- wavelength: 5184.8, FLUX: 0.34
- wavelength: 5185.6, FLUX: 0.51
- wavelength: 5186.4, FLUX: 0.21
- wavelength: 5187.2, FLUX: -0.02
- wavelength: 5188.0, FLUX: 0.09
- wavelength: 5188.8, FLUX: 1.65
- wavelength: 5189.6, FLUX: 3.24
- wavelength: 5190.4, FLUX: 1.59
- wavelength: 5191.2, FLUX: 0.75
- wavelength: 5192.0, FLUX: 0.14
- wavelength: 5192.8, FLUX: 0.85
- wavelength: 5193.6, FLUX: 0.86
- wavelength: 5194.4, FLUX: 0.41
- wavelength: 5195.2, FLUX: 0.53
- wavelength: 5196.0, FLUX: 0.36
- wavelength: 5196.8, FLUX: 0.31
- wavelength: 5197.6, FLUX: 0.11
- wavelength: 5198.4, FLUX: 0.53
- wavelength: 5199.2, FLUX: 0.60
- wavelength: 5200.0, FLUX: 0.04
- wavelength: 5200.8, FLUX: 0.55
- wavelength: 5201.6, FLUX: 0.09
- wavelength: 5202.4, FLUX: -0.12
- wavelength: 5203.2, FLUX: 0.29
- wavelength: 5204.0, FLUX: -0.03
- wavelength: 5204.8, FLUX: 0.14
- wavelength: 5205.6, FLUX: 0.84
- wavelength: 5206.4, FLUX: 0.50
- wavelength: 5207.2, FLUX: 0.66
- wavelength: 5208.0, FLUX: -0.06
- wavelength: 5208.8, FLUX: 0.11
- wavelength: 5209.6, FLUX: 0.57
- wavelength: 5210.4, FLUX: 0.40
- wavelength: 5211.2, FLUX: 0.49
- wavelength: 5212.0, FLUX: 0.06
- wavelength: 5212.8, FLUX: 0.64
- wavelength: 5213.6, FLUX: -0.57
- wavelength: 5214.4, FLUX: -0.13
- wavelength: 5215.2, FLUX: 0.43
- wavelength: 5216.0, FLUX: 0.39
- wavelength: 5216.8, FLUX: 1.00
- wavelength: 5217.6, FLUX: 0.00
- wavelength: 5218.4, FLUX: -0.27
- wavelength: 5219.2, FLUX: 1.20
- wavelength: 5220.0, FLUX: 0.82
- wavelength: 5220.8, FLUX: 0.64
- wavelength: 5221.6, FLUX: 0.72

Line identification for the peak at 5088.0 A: H-beta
